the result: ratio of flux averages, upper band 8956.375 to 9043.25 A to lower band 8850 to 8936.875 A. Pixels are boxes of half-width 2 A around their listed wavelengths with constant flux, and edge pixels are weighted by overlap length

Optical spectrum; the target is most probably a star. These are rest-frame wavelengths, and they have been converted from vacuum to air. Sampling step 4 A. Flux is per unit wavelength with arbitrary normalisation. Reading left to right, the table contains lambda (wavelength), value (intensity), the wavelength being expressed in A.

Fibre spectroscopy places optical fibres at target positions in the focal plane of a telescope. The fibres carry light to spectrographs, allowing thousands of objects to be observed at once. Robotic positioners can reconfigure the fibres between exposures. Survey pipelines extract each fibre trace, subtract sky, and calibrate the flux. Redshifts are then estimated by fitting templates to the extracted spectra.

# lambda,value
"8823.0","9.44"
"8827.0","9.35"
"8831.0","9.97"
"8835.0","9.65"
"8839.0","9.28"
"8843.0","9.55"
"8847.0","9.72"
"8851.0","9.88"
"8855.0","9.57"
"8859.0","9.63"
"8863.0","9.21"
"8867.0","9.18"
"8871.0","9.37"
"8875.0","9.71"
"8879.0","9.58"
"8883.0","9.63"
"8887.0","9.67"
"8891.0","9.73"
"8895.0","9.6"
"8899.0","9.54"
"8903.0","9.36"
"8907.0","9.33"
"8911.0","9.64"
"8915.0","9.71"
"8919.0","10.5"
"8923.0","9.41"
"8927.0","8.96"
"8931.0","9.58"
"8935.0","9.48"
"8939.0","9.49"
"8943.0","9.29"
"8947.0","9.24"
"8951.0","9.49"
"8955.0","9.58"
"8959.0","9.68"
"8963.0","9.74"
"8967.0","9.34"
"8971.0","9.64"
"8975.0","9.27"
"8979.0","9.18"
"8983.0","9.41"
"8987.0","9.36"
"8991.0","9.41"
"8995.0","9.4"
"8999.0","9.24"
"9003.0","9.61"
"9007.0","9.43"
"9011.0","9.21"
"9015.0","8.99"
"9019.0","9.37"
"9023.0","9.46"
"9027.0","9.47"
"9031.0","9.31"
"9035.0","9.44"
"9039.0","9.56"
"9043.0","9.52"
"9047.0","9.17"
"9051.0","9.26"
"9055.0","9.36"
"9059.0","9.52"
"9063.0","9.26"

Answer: 0.98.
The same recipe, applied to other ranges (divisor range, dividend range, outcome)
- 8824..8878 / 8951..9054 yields 0.99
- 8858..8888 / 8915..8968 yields 1.00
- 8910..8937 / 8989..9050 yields 0.98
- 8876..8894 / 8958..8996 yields 0.98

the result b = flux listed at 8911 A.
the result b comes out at 9.64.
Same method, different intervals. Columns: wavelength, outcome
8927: 8.96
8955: 9.58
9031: 9.31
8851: 9.88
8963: 9.74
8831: 9.97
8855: 9.57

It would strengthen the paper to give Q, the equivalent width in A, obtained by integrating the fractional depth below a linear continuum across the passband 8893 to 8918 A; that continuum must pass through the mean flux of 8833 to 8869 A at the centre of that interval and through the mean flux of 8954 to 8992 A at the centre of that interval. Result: -0.2 A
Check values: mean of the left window 9.52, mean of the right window 9.46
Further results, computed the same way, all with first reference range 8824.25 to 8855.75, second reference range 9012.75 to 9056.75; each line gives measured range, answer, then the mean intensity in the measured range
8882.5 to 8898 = -0.17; 9.65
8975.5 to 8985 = 0.14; 9.29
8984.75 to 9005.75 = 0.01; 9.4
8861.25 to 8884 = 0.32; 9.44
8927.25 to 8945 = 0.15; 9.41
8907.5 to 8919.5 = -0.36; 9.8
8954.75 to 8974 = -0.27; 9.58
